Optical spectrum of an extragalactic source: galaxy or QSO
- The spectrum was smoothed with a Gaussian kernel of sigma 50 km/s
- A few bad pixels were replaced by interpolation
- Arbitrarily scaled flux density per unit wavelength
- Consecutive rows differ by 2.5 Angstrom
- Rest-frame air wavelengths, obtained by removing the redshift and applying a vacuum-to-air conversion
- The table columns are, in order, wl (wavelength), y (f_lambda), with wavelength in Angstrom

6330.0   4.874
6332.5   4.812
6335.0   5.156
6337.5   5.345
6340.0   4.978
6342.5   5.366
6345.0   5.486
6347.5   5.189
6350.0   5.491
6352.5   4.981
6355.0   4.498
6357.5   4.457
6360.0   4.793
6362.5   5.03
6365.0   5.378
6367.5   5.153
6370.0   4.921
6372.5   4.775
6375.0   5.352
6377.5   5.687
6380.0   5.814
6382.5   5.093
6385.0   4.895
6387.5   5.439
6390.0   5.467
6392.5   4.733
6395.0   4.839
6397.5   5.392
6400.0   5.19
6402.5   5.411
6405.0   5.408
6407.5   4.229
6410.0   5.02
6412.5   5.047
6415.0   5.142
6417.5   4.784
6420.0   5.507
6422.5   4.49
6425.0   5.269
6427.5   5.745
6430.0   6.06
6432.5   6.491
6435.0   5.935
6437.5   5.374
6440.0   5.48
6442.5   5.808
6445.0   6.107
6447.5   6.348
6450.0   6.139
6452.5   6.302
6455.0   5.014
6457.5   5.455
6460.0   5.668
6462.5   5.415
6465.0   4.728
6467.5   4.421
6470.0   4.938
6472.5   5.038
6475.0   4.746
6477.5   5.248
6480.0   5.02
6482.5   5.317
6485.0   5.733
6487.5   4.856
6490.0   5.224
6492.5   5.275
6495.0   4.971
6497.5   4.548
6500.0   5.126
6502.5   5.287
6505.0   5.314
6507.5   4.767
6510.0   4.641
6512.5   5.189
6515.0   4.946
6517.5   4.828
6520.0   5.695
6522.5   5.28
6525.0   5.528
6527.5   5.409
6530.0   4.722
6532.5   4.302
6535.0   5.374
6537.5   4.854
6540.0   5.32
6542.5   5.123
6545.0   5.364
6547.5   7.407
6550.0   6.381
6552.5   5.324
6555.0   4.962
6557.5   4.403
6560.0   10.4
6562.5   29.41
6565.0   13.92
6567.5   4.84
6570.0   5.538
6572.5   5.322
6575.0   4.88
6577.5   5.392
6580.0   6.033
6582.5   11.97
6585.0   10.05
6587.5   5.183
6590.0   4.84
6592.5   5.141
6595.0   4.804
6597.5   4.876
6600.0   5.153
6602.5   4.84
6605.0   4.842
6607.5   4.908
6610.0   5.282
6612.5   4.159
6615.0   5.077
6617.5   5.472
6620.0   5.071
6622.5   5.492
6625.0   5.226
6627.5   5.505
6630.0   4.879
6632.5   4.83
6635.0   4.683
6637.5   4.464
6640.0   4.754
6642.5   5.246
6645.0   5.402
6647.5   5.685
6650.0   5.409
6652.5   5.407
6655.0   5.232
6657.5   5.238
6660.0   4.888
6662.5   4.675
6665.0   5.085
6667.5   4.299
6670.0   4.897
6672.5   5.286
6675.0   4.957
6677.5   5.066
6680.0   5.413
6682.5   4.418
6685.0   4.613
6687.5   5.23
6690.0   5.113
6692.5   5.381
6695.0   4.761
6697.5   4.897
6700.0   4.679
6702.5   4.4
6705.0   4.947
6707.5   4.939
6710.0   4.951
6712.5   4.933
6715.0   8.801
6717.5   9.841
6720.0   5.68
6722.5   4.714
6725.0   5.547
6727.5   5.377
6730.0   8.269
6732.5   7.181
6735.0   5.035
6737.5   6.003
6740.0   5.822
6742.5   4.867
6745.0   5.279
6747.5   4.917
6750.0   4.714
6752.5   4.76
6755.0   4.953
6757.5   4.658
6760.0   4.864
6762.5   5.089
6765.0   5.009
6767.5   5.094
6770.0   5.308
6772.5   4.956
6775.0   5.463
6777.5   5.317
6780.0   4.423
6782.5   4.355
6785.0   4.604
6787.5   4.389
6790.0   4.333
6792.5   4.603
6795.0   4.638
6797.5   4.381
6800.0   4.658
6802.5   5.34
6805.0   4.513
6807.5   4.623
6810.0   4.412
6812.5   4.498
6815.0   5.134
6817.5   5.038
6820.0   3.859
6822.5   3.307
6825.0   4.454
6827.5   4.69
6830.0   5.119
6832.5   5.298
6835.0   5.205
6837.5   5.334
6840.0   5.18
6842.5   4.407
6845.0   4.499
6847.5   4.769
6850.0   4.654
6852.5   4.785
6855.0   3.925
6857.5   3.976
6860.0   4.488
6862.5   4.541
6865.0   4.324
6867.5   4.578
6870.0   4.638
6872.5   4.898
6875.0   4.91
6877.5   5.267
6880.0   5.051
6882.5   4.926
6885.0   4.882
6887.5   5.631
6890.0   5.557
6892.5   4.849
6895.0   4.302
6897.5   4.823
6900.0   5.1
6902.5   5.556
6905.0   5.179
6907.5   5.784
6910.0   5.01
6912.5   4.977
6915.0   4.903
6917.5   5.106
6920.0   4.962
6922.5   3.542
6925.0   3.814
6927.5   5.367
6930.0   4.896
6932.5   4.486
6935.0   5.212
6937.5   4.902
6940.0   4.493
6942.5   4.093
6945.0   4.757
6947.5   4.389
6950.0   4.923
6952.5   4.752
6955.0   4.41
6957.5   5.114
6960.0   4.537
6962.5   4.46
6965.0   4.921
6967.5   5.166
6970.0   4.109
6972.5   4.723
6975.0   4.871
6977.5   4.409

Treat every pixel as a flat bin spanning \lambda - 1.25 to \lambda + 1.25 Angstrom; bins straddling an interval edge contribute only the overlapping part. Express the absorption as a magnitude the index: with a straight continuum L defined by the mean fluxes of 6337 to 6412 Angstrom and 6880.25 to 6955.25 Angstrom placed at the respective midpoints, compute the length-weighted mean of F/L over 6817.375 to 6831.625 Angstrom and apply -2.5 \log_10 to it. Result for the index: 0.12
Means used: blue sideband 5.12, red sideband 4.86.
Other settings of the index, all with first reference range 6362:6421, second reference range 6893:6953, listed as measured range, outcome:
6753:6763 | 0.011 mag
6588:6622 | 0.008 mag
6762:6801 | 0.026 mag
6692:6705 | 0.033 mag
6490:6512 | 0.015 mag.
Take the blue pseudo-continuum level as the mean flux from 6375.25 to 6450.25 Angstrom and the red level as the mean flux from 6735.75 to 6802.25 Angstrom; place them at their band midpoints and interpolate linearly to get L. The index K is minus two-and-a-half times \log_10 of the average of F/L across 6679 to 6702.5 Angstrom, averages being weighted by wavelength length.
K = 0.02 mag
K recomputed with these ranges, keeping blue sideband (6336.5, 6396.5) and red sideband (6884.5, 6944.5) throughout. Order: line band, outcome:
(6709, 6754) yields -0.19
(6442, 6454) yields -0.20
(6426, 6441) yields -0.15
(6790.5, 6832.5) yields 0.08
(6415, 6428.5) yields -0.01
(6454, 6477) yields 0.01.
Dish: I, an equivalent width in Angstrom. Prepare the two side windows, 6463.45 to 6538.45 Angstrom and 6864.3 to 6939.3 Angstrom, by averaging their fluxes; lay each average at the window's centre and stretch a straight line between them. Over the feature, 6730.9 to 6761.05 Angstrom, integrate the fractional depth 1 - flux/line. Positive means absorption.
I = -2.0 Angstrom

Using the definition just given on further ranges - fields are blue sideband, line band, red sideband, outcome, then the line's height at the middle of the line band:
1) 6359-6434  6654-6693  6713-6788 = 3.4 Angstrom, 5.45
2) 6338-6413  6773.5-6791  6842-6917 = 0.7 Angstrom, 4.9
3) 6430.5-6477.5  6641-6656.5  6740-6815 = -0.9 Angstrom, 5.1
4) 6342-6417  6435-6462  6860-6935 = -3.6 Angstrom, 5.09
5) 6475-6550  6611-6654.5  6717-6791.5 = 1.3 Angstrom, 5.26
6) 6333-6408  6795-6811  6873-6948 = 0.9 Angstrom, 4.94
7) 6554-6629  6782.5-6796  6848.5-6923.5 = 2.4 Angstrom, 5.47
